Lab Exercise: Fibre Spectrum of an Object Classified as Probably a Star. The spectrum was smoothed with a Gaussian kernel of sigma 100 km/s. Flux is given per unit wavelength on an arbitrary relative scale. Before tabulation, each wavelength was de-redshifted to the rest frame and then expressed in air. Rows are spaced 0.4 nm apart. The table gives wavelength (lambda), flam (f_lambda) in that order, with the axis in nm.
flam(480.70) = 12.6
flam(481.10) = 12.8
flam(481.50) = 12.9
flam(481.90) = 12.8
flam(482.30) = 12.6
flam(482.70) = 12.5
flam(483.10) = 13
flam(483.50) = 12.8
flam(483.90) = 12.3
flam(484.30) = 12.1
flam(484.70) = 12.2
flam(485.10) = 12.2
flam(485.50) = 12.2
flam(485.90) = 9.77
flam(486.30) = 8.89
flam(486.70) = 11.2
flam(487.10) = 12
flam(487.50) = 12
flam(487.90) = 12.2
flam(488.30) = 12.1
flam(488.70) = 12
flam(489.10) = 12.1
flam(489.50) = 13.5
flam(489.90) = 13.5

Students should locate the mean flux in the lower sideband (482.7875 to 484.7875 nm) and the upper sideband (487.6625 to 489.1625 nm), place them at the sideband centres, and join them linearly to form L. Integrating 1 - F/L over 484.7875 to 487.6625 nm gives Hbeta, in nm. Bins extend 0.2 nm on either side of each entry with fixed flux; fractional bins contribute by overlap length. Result 0.25 nm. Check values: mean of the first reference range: 12.5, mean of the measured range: 11.2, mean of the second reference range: 12.1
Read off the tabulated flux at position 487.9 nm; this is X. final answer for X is 12.2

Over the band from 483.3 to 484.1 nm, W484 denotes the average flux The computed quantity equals 12.6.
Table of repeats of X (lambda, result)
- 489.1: 12.1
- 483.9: 12.3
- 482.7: 12.5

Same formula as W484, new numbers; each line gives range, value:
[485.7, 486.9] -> 9.95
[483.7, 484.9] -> 12.2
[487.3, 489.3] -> 12.1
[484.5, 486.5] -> 11.1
